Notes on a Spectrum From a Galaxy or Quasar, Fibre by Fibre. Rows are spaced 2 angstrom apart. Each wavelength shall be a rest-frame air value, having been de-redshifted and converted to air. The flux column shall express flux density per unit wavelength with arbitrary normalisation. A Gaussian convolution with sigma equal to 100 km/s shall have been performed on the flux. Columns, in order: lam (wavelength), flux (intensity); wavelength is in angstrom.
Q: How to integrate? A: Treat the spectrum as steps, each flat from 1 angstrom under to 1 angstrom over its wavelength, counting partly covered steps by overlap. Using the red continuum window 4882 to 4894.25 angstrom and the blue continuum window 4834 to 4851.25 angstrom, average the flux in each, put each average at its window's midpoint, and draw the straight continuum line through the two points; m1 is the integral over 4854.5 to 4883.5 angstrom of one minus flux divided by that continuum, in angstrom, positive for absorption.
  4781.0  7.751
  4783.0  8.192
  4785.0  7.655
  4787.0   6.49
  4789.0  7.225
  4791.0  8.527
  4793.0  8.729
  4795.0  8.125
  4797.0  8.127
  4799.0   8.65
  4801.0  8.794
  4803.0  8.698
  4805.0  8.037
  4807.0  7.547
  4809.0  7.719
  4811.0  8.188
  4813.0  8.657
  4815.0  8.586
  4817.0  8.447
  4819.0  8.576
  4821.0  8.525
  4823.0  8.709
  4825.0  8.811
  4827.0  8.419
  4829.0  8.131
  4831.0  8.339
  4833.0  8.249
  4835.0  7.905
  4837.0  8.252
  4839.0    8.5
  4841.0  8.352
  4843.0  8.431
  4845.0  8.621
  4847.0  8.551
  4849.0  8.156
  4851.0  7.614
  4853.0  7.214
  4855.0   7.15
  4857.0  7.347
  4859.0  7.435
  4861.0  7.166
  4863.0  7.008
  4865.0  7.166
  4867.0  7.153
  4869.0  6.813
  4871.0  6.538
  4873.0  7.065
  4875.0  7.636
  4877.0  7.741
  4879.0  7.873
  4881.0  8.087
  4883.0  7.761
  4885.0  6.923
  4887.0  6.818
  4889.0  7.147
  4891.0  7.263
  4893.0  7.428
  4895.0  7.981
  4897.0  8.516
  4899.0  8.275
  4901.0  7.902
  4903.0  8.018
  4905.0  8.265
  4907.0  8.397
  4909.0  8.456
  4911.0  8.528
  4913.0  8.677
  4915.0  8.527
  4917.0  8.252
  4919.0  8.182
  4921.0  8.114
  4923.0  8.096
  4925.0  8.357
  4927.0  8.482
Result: 1.31 angstrom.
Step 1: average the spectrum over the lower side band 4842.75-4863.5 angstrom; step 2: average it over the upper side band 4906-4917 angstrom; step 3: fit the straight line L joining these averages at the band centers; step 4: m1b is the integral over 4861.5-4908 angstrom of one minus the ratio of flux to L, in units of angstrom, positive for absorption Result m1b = 3.3 angstrom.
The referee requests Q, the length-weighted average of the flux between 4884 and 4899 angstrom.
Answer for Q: 7.5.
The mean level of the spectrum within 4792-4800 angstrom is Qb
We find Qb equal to 8.41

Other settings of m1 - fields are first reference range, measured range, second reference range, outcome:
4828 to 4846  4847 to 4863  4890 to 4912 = 1.5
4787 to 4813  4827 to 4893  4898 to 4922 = 4.7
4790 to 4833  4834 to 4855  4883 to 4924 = 0.3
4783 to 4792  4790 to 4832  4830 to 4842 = -2.7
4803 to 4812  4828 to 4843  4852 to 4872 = -1.5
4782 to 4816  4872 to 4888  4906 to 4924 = 1.5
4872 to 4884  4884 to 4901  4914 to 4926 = 0.7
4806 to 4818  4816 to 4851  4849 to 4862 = -2.7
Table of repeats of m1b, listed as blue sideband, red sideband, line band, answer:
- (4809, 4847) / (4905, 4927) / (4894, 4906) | 0.3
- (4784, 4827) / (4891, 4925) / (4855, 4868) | 1.6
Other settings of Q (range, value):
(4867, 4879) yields 7.22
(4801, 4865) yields 8.1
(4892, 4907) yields 8.08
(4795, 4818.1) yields 8.31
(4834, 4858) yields 8.01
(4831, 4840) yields 8.24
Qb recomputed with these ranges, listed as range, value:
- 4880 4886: 7.59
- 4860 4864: 7.09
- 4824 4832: 8.43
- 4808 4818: 8.32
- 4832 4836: 8.08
